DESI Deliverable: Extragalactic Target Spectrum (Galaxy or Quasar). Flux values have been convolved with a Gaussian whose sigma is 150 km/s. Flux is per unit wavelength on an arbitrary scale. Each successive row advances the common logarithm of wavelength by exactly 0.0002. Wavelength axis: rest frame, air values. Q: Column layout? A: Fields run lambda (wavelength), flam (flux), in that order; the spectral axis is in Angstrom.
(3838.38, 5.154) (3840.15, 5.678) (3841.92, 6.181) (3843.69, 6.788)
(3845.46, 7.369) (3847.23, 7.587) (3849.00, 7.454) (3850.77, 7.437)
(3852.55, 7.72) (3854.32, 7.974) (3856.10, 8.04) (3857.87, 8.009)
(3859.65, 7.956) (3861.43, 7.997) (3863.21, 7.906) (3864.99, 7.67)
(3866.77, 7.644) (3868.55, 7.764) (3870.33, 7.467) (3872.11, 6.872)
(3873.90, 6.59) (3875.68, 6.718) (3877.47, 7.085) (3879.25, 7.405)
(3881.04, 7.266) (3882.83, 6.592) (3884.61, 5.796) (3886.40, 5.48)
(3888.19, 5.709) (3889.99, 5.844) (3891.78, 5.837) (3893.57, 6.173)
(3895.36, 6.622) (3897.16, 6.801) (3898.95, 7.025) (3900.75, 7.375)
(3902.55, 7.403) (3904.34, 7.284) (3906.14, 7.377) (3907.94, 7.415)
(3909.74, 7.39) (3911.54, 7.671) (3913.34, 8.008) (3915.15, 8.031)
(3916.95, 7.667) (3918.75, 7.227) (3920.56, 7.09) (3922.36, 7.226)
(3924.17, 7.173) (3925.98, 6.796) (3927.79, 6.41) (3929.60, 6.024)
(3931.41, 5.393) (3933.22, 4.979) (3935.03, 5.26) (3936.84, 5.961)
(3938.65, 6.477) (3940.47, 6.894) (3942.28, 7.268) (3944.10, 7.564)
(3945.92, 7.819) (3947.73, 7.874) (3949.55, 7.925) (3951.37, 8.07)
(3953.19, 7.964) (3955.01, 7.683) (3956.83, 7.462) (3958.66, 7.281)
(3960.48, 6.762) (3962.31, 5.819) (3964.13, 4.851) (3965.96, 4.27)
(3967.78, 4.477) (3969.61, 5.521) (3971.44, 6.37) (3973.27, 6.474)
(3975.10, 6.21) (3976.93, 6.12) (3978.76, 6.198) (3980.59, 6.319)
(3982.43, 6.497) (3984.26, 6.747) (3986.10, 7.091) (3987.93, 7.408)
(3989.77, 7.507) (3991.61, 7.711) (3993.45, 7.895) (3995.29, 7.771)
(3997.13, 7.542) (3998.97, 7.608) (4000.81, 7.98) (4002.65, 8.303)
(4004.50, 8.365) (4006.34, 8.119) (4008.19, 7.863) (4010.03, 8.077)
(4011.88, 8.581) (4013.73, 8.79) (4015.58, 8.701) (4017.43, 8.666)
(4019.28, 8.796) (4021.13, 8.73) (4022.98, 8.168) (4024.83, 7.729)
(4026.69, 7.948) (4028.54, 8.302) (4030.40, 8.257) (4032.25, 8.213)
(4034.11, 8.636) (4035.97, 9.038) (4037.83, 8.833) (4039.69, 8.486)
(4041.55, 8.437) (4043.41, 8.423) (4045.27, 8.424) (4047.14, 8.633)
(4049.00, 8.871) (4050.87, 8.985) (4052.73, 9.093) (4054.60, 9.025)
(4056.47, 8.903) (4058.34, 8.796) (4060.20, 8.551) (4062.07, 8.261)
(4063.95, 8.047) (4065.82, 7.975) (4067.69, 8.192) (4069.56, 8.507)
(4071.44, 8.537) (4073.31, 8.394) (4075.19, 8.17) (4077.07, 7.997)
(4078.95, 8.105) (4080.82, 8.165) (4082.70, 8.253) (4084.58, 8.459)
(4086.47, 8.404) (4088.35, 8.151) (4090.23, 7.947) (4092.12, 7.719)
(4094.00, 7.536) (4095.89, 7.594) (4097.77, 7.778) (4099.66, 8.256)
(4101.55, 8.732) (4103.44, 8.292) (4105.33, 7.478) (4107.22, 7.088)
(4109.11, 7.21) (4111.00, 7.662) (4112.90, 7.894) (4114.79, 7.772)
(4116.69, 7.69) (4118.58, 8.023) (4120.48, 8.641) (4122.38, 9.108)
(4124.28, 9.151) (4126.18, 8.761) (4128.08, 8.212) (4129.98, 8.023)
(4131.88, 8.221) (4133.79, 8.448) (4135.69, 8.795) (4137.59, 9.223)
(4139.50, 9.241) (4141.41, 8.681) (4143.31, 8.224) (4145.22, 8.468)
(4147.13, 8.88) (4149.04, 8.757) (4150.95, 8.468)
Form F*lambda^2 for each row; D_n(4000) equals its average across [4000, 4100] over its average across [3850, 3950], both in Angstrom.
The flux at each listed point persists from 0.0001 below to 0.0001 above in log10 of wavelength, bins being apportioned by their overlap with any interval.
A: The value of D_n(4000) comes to 1.3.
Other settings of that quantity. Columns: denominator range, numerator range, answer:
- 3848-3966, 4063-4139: 1.28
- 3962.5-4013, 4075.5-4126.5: 1.22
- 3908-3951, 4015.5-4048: 1.28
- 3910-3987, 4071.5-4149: 1.33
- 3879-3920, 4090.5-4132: 1.29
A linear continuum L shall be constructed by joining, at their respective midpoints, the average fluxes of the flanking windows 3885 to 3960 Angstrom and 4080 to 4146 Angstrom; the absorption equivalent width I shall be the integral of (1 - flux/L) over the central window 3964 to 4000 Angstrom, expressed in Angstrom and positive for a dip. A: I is 3.8 Angstrom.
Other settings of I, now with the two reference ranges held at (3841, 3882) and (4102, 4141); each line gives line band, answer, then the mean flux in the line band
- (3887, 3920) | 2.3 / 7.03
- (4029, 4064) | -2.7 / 8.64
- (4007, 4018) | -0.7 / 8.43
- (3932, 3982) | 7.9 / 6.51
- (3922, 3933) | 1.8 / 6.37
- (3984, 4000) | 0.7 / 7.51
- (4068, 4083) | -0.3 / 8.27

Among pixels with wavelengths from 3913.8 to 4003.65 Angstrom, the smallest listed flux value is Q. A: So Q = 4.27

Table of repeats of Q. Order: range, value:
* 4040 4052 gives 8.423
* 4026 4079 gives 7.948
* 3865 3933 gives 5.393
